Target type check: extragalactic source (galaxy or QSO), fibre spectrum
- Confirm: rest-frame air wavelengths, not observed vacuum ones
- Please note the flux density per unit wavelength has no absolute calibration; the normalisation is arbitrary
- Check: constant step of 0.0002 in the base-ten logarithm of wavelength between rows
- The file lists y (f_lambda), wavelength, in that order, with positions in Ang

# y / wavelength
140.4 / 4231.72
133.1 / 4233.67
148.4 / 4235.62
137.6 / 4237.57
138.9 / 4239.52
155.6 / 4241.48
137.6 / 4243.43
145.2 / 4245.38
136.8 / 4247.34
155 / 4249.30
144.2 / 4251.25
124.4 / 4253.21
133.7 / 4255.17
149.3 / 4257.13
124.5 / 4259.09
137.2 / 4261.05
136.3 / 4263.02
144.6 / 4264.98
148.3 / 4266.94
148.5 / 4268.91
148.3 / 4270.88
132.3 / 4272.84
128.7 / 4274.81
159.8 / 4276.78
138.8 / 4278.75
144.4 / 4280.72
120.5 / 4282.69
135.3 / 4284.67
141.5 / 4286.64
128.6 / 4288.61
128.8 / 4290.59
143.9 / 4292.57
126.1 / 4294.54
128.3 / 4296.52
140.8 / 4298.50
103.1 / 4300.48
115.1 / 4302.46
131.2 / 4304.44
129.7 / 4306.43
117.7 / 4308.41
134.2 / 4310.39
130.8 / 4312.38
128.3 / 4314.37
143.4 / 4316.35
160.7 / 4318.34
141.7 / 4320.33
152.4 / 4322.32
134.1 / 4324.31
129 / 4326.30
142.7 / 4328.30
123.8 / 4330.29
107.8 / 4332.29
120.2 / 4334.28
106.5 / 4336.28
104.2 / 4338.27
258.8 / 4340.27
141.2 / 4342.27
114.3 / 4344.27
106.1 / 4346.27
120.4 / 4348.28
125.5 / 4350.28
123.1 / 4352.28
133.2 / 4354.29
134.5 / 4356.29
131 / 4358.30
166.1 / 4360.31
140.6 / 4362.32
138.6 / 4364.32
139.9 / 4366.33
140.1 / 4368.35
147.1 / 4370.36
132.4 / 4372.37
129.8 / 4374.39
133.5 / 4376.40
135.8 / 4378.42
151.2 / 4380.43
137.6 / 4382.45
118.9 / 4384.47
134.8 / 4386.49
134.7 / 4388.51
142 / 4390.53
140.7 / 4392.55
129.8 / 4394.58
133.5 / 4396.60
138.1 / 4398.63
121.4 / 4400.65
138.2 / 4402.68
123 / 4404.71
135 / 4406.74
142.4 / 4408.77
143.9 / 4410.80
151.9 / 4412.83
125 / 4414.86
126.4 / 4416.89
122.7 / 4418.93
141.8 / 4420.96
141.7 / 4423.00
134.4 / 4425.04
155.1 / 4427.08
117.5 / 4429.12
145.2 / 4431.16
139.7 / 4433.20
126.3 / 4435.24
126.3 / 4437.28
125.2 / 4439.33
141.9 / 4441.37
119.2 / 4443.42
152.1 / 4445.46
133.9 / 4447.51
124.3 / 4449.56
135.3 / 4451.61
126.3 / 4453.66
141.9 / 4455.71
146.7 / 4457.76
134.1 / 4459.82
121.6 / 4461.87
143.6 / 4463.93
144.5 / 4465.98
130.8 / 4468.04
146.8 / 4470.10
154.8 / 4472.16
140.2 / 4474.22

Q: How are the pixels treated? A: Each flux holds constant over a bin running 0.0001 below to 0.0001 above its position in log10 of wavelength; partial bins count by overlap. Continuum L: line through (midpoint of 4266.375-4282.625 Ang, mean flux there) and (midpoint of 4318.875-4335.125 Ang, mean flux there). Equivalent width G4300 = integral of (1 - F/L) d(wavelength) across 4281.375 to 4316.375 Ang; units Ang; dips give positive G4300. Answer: 2.2 Ang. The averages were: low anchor 142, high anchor 132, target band 129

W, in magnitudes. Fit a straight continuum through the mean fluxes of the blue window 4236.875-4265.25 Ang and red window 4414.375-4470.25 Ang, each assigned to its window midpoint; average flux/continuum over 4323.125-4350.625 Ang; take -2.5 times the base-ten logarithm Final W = 0.050 mag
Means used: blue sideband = 140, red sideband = 135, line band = 131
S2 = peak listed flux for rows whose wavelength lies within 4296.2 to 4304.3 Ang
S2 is 140.8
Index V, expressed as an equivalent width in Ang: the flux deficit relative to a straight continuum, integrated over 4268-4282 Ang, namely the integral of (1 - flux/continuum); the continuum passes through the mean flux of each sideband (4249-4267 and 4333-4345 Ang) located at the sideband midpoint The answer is -0.3 Ang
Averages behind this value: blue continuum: 139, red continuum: 141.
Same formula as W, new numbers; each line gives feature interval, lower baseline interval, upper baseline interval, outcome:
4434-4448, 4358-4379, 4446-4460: 0.03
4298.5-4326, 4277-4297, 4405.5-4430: 0.02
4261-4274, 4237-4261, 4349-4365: -0.02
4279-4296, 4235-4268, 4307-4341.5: 0.04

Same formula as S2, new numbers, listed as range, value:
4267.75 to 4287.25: 159.8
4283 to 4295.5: 143.9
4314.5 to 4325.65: 160.7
